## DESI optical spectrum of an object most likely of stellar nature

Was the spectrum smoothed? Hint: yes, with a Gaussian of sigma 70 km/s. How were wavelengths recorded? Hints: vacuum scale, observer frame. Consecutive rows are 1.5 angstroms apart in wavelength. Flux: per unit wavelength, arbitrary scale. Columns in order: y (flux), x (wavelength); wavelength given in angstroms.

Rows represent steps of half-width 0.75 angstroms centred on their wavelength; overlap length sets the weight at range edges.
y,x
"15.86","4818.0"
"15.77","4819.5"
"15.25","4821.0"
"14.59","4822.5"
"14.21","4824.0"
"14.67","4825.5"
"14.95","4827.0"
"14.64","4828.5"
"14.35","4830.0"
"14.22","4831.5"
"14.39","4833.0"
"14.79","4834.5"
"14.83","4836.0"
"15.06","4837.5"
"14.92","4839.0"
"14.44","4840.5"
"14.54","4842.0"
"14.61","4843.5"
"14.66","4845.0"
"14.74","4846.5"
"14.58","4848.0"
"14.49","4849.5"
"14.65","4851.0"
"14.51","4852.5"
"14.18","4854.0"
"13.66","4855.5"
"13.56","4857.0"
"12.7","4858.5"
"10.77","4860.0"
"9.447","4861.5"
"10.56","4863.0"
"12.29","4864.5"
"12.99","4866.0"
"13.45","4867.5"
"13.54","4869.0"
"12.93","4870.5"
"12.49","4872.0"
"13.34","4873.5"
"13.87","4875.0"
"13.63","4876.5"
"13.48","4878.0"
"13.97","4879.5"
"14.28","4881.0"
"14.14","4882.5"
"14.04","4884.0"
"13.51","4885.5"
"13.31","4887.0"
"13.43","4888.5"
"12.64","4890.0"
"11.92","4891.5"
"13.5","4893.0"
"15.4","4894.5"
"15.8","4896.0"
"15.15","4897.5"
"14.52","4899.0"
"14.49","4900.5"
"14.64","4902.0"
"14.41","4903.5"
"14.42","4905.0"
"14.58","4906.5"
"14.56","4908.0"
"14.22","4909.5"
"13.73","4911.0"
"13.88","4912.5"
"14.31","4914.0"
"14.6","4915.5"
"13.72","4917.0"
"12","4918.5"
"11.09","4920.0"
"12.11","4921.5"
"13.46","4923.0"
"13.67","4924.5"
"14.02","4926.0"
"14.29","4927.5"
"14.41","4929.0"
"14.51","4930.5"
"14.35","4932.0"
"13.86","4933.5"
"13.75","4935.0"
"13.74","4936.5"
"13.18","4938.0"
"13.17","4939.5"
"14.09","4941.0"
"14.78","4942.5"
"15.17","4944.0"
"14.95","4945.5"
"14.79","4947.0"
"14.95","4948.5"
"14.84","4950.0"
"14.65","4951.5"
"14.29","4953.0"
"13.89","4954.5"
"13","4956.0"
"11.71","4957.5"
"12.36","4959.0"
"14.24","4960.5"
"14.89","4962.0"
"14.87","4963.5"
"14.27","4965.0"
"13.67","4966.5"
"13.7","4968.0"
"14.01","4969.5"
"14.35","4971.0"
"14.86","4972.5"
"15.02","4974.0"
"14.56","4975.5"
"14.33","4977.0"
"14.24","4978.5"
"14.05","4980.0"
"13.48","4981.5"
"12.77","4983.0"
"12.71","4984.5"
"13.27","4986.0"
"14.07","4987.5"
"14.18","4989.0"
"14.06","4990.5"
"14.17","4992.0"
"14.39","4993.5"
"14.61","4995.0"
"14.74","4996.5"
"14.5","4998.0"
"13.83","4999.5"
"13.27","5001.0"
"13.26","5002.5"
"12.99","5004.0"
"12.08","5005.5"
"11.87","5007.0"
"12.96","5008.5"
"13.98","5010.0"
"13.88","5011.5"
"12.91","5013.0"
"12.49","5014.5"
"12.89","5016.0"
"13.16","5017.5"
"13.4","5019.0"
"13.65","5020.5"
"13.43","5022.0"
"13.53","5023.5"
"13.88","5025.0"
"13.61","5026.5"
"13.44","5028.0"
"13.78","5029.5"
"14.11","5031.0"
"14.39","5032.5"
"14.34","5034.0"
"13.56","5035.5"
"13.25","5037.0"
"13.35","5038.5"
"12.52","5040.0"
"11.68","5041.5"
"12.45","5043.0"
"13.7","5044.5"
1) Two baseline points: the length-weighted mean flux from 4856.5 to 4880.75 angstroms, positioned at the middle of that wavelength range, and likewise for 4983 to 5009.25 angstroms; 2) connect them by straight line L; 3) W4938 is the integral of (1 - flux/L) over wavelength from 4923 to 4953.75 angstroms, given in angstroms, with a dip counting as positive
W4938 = -2.5 angstroms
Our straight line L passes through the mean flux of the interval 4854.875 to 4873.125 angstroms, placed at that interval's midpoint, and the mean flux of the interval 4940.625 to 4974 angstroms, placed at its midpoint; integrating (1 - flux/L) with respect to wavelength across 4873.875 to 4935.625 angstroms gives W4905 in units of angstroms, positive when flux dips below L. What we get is -3.4 angstroms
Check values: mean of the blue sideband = 12.4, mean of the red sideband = 14.2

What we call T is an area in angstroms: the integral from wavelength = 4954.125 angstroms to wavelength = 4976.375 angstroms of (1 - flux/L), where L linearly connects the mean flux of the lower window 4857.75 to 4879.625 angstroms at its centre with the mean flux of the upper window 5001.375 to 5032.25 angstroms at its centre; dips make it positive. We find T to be -1.6 angstroms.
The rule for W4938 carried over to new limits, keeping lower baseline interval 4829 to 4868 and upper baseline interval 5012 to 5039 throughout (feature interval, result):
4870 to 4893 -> 0.5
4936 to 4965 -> -1.0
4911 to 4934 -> 0.1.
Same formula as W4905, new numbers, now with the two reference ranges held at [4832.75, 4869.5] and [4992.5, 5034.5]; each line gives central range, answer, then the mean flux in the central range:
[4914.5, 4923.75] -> 0.5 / 12.9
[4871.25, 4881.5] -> 0.1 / 13.6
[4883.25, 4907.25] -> -0.8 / 14.1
